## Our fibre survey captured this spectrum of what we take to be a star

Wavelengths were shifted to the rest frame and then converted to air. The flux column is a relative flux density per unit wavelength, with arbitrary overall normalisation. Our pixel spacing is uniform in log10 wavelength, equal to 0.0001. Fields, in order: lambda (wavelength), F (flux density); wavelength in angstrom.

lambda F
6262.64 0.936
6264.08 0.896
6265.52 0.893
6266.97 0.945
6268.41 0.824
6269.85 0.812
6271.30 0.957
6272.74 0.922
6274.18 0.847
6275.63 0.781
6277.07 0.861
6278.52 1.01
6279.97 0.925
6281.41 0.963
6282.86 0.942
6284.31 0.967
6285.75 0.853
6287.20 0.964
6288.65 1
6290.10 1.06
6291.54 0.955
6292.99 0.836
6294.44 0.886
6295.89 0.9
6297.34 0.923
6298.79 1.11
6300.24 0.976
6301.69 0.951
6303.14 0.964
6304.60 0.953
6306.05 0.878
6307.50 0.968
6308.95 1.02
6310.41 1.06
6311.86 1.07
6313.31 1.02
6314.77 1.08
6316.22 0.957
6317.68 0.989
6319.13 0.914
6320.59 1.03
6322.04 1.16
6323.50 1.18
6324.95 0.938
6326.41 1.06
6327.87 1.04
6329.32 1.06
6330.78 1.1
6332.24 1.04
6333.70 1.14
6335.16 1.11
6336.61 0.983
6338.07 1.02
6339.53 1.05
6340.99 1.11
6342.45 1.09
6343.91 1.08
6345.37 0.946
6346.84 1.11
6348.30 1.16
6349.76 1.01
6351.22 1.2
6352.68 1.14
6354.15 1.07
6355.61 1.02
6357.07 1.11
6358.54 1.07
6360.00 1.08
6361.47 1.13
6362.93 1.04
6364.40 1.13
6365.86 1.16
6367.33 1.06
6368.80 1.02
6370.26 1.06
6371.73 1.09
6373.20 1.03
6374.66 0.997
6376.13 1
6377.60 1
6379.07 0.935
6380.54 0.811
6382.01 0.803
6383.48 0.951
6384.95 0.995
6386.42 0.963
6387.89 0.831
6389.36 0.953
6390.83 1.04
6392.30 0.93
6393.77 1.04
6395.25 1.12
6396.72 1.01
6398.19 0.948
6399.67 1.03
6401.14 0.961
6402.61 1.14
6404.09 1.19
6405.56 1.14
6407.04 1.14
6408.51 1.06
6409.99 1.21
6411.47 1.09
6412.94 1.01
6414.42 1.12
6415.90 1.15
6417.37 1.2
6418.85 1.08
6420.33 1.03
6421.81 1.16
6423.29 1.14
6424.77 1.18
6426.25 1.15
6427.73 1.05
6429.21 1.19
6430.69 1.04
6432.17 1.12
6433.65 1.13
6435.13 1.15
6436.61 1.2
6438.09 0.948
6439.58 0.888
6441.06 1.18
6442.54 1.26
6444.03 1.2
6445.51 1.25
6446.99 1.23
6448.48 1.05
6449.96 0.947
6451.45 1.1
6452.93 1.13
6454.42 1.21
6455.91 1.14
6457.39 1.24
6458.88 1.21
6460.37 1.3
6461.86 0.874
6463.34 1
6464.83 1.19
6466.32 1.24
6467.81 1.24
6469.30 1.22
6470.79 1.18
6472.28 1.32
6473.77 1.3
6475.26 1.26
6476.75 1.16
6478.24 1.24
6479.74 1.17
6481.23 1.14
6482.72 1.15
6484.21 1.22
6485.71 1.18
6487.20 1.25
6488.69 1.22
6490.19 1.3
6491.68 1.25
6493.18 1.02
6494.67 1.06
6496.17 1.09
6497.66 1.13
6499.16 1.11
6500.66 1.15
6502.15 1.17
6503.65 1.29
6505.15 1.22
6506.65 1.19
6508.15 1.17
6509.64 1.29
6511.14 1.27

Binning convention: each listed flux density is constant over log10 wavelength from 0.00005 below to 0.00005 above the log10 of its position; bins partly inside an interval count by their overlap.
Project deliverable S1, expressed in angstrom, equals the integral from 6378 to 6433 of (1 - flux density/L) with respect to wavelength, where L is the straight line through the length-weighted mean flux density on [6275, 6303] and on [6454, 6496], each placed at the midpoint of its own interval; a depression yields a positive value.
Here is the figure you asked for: 2.25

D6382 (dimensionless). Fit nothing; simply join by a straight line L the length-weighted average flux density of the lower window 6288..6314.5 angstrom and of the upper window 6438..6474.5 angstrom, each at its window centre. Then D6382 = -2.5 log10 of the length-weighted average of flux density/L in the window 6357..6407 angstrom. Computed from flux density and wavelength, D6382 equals 0.05 mag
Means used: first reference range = 0.976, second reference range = 1.16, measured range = 1.02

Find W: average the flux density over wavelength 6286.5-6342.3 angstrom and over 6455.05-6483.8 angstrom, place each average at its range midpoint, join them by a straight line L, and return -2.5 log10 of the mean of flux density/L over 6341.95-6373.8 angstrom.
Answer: -0.02 mag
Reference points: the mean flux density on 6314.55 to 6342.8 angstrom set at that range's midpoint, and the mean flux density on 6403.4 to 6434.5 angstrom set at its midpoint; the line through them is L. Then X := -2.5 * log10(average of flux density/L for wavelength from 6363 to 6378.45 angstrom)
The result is 0.03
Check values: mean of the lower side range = 1.05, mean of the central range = 1.05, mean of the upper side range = 1.12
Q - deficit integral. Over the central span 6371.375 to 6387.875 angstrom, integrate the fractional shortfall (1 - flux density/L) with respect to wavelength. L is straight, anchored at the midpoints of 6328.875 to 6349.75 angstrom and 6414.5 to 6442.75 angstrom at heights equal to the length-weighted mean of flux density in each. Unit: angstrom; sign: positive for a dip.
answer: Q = 2.08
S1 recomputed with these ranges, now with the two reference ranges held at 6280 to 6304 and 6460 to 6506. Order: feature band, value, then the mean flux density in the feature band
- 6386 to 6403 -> 1.3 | 0.995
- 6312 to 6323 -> -0.5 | 1.03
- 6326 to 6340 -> -0.8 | 1.06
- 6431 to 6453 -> 0.3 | 1.12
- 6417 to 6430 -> -0.2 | 1.13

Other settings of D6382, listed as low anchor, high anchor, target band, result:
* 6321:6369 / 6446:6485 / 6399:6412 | 0.02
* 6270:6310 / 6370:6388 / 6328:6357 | -0.13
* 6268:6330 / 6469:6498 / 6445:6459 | 0.01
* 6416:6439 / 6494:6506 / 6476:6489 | -0.04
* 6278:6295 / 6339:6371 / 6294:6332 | -0.01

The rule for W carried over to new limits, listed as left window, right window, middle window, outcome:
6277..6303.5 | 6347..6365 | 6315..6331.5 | -0.02 mag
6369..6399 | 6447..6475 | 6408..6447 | -0.04 mag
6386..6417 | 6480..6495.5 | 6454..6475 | -0.04 mag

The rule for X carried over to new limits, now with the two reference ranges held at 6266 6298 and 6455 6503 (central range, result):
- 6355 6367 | -0.07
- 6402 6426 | -0.03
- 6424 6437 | -0.02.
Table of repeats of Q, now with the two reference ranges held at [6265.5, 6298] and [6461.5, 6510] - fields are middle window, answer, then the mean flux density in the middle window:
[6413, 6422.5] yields -0.18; 1.11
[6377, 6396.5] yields 1.86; 0.953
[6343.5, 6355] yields -0.98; 1.09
